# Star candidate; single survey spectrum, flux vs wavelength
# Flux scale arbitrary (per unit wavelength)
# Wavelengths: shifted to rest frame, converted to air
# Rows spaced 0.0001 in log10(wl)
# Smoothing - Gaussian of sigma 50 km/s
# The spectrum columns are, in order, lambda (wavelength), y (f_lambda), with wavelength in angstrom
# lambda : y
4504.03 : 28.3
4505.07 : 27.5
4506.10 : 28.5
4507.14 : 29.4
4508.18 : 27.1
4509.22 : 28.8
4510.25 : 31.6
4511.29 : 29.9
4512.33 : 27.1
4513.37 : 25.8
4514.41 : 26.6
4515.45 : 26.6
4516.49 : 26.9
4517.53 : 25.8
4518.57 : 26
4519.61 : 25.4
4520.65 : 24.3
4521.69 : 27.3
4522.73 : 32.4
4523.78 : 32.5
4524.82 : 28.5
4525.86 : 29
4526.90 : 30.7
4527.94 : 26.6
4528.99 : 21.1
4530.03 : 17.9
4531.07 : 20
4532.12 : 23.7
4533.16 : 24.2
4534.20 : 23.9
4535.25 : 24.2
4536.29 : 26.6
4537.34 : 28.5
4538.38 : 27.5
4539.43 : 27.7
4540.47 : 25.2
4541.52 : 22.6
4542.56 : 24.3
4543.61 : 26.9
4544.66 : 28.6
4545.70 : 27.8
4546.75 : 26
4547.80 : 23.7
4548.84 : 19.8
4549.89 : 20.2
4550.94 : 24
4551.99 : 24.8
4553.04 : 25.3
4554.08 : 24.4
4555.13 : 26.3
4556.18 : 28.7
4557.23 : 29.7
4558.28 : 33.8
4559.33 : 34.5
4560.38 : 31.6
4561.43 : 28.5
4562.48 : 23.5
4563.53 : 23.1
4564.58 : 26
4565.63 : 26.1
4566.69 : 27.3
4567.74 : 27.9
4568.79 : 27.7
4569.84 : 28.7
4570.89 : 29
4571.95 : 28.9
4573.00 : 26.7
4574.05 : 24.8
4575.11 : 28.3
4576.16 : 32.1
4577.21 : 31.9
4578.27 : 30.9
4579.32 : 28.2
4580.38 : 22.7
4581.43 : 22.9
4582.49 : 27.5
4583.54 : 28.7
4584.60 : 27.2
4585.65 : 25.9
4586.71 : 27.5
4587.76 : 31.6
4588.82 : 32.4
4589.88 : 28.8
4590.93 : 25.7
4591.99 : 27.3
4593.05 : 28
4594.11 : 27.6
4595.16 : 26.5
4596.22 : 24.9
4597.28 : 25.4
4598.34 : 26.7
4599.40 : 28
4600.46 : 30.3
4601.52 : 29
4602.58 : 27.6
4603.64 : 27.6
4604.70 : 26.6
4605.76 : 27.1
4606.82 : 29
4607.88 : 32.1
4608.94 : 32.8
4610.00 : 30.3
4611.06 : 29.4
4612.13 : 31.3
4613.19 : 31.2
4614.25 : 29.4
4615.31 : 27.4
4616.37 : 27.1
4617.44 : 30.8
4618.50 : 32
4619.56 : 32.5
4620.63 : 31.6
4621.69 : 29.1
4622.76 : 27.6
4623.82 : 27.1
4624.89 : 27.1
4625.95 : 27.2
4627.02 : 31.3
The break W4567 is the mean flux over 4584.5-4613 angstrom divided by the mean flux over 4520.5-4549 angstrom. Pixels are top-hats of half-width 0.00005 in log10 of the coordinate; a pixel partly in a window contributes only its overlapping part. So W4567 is 1.10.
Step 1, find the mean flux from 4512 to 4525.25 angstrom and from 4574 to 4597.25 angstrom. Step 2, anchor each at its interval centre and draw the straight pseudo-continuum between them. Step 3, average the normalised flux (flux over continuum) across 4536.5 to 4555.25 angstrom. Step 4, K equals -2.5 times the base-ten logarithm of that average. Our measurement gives 0.10 mag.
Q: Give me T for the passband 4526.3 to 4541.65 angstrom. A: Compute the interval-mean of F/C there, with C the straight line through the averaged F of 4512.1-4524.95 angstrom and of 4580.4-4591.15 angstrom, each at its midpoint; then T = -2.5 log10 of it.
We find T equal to 0.11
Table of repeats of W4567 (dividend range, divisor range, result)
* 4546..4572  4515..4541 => 1.02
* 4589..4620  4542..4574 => 1.07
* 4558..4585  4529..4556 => 1.14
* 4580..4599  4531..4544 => 1.08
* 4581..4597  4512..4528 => 1.00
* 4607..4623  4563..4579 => 1.08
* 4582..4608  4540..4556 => 1.13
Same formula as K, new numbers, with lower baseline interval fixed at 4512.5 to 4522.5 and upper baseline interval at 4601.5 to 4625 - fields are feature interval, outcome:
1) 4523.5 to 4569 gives 0.046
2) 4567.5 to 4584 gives 0.010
